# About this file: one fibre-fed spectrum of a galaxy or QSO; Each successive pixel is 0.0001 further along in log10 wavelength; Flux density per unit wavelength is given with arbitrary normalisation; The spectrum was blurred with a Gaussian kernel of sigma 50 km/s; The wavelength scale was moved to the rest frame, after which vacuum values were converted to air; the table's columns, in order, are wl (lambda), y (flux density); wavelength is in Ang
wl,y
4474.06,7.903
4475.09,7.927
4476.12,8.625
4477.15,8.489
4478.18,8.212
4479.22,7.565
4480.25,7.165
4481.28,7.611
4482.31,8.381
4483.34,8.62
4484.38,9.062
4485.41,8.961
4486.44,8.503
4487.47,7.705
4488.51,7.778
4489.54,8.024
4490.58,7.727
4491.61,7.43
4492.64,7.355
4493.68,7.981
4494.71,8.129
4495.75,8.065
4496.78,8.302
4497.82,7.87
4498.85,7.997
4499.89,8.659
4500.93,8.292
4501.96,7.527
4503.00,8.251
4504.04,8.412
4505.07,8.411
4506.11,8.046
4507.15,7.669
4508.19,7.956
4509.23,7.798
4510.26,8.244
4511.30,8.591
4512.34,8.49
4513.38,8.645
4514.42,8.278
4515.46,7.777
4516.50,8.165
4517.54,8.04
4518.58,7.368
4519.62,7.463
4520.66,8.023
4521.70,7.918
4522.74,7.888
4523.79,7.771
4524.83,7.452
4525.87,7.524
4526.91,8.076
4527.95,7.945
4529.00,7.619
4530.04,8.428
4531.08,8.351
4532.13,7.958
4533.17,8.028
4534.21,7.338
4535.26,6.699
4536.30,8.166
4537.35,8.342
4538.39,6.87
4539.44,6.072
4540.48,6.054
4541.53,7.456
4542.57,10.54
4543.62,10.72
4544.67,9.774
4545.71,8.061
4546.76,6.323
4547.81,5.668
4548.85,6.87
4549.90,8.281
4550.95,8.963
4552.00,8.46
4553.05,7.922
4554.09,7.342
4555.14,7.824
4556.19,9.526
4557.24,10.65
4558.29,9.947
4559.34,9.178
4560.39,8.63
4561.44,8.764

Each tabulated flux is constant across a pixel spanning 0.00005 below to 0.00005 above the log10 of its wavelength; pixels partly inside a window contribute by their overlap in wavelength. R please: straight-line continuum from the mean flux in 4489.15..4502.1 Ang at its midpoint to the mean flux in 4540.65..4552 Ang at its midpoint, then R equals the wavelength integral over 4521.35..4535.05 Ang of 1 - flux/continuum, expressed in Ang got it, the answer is 0.5 Ang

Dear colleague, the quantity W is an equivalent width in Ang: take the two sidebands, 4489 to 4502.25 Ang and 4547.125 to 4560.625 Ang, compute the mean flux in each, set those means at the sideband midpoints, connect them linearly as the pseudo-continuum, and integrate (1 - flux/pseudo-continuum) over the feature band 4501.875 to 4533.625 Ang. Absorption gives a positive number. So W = 0.4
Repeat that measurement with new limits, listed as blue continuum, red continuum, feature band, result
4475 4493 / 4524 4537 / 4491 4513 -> -0.3 Ang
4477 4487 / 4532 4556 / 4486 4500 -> 0.4 Ang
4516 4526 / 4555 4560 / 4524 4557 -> 2.9 Ang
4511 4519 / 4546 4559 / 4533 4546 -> 0.2 Ang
